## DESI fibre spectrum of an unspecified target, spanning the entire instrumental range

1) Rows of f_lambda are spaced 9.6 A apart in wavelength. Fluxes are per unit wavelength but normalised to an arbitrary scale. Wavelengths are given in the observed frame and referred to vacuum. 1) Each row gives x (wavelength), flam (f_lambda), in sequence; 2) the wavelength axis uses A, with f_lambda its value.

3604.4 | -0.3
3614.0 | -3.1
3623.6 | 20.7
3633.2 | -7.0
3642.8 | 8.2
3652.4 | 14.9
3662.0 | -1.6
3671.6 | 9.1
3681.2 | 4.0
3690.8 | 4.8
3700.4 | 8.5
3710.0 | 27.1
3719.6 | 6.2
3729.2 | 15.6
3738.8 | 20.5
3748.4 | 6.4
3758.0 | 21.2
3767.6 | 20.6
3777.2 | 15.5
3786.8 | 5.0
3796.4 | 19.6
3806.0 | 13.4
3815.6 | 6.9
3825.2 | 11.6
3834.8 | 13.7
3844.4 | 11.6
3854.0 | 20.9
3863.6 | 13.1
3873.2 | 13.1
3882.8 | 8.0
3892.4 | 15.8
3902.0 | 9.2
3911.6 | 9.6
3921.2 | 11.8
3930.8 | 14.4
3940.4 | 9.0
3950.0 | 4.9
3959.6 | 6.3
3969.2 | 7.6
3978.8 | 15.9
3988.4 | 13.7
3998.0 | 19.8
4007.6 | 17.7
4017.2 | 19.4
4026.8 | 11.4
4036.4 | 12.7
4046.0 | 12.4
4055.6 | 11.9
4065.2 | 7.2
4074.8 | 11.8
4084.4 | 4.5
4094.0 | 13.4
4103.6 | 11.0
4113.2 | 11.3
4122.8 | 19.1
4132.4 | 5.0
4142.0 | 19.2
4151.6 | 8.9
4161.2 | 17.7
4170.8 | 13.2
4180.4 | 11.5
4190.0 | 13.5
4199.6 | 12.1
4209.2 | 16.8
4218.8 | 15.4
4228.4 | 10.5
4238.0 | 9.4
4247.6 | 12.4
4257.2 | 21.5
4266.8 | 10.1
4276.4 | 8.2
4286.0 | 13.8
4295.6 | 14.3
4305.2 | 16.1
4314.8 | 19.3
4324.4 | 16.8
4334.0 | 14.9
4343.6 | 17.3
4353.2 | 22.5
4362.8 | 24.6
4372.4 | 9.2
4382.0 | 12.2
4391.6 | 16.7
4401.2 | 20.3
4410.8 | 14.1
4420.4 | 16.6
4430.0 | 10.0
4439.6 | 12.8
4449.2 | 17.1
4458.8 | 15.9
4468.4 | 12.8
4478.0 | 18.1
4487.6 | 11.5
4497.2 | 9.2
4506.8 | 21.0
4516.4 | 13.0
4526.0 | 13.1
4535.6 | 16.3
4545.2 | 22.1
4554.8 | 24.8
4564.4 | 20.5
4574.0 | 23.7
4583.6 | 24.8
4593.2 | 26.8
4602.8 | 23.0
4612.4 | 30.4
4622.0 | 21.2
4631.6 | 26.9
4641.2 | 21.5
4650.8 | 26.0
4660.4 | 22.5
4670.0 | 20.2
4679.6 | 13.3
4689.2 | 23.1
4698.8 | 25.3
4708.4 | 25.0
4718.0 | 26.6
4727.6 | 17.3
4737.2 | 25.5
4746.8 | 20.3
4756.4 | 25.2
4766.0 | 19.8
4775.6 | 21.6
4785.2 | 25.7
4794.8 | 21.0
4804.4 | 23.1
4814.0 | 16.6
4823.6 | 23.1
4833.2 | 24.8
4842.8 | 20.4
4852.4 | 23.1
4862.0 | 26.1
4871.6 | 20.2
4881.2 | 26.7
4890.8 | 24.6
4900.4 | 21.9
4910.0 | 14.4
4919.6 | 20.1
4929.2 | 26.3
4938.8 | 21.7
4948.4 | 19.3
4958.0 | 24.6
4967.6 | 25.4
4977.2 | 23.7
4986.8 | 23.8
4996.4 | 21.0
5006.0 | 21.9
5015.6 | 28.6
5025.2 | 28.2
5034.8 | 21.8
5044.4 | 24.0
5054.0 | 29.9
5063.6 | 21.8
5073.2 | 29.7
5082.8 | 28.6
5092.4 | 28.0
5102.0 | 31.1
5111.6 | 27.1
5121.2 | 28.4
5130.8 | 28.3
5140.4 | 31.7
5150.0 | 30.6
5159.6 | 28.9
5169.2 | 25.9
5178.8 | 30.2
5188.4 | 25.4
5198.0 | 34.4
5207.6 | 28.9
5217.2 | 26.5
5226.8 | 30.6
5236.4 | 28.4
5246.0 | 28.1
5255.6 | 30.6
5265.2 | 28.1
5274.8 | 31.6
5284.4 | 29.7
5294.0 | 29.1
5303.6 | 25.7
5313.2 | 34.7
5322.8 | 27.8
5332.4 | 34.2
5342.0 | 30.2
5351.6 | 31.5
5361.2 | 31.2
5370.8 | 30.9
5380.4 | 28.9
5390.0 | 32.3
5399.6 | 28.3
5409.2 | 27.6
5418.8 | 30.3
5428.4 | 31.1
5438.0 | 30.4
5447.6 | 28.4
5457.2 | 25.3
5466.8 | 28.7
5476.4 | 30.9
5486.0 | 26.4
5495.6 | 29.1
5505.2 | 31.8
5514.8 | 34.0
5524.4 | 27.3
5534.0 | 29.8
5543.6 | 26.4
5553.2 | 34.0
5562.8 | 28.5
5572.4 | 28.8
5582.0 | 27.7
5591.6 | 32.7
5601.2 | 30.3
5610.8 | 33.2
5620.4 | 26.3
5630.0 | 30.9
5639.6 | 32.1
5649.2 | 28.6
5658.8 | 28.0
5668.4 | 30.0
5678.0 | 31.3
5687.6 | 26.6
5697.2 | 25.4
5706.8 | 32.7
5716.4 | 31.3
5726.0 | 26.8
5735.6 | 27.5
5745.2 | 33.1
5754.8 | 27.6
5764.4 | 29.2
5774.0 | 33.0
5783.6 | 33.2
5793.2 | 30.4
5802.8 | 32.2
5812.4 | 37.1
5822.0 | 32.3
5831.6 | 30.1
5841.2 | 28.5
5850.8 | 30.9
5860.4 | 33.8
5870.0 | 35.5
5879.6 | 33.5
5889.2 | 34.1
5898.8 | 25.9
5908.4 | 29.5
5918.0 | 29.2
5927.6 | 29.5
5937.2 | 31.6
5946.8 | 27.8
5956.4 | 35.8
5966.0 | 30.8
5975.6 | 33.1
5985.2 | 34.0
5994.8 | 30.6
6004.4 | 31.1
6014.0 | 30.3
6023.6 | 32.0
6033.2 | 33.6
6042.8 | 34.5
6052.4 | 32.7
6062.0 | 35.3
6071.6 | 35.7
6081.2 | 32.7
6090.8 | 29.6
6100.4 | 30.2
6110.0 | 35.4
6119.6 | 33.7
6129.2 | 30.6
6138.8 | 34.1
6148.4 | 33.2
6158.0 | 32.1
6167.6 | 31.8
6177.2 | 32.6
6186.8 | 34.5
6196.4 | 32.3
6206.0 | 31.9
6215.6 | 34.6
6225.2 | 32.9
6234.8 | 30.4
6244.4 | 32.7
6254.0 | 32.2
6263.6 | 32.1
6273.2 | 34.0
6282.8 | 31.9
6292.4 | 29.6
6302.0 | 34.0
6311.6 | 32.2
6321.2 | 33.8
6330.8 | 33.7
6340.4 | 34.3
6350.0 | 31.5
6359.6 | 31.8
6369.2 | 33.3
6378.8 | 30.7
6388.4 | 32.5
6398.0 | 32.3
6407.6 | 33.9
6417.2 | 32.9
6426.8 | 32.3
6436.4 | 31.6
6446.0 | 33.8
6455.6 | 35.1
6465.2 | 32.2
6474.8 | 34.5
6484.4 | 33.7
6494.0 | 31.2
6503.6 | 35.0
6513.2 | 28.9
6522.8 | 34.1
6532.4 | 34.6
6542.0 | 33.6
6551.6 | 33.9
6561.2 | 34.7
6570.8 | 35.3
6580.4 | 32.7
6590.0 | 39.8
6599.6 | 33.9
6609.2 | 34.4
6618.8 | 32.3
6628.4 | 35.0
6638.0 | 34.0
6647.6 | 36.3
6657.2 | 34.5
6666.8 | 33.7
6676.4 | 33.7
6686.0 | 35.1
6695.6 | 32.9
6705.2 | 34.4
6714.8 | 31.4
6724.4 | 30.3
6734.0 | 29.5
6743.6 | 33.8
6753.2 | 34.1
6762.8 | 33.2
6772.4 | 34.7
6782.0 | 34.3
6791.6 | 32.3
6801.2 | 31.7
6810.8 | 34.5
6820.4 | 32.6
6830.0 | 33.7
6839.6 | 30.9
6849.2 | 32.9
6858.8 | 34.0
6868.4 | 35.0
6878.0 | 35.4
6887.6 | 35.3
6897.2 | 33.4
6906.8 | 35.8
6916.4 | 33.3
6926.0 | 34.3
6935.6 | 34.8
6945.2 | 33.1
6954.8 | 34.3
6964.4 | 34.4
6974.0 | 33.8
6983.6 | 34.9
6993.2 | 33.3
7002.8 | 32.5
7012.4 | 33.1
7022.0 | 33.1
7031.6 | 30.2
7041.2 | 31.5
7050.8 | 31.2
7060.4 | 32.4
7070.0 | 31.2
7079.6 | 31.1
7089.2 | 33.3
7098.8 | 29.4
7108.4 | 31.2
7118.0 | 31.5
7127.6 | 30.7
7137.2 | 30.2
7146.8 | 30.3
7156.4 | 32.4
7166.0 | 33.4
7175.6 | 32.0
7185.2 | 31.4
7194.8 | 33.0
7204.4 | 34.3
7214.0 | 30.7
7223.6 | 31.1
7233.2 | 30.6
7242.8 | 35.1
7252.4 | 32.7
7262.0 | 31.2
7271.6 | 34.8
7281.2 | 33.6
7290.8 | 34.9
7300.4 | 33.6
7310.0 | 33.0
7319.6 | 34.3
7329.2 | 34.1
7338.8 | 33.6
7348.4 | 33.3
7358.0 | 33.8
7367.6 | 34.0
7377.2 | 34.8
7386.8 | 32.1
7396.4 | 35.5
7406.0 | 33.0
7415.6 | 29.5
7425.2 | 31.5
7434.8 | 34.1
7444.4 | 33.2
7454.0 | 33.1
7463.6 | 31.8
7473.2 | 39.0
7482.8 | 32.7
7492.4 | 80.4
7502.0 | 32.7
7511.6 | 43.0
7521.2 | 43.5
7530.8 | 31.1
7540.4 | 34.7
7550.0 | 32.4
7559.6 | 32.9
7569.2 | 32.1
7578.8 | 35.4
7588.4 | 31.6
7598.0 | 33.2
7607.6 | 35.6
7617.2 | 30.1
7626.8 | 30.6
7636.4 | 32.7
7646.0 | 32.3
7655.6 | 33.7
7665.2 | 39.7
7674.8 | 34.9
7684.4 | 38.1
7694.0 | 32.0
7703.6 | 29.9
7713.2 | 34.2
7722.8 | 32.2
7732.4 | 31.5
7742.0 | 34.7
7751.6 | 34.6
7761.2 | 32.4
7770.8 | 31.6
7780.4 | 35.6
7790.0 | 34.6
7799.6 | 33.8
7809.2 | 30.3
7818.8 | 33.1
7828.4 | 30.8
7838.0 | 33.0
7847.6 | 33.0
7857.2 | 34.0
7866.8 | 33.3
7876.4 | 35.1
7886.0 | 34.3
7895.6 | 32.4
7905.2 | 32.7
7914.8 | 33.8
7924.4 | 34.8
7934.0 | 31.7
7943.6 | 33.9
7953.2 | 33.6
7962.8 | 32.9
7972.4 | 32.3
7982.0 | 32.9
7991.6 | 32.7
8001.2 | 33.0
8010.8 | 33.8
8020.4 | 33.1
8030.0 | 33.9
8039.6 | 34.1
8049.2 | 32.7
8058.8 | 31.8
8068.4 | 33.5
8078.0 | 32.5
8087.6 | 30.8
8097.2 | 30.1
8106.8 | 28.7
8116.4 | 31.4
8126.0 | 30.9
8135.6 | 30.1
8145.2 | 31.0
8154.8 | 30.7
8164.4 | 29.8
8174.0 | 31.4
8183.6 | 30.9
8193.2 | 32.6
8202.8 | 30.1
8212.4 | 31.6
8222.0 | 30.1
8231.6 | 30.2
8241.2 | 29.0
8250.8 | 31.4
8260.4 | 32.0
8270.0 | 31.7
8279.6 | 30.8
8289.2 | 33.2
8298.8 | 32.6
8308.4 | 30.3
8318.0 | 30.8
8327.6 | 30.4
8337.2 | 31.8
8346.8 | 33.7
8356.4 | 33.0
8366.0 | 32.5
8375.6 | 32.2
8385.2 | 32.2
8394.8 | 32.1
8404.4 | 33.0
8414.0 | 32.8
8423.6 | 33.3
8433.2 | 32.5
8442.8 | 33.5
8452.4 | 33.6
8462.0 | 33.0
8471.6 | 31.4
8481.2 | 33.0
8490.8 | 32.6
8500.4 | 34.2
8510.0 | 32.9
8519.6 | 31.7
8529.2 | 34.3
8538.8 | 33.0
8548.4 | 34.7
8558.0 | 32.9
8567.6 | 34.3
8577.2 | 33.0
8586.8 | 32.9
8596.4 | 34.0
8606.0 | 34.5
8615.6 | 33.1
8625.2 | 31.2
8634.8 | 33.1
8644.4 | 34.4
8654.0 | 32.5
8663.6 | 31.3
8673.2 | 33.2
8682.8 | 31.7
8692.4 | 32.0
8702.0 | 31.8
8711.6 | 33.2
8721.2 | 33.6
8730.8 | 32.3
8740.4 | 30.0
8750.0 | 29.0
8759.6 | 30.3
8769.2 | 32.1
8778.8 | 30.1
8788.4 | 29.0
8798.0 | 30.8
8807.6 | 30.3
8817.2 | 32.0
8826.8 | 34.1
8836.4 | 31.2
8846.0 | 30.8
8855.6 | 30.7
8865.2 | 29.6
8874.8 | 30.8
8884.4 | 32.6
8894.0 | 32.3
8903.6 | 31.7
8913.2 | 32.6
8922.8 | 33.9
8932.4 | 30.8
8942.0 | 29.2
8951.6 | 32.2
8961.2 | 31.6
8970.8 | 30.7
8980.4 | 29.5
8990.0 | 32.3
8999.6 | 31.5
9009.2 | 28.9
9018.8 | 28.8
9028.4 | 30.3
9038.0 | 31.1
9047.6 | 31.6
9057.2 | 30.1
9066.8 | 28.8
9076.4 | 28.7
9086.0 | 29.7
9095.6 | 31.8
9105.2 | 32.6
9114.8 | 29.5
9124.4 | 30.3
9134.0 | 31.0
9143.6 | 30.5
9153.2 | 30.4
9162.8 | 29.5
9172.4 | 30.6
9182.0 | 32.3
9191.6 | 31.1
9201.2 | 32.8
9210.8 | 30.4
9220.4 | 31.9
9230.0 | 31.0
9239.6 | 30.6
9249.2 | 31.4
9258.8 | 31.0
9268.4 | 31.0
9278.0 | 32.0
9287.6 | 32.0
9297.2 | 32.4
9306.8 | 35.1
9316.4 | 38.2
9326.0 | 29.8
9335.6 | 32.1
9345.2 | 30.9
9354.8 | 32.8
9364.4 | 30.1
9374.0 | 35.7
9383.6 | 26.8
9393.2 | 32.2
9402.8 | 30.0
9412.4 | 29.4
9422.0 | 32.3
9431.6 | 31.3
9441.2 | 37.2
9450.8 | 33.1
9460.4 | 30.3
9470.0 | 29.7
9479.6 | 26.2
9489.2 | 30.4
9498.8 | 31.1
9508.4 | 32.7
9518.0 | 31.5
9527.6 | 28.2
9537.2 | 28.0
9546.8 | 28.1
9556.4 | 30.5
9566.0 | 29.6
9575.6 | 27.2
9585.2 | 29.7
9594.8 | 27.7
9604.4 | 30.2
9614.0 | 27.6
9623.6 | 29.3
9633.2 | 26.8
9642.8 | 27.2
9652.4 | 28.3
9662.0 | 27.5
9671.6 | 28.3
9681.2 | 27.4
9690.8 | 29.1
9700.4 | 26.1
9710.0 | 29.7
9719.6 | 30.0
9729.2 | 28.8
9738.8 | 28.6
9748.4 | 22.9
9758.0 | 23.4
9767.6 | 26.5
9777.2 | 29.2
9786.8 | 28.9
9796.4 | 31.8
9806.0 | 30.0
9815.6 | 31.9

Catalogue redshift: 0.14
